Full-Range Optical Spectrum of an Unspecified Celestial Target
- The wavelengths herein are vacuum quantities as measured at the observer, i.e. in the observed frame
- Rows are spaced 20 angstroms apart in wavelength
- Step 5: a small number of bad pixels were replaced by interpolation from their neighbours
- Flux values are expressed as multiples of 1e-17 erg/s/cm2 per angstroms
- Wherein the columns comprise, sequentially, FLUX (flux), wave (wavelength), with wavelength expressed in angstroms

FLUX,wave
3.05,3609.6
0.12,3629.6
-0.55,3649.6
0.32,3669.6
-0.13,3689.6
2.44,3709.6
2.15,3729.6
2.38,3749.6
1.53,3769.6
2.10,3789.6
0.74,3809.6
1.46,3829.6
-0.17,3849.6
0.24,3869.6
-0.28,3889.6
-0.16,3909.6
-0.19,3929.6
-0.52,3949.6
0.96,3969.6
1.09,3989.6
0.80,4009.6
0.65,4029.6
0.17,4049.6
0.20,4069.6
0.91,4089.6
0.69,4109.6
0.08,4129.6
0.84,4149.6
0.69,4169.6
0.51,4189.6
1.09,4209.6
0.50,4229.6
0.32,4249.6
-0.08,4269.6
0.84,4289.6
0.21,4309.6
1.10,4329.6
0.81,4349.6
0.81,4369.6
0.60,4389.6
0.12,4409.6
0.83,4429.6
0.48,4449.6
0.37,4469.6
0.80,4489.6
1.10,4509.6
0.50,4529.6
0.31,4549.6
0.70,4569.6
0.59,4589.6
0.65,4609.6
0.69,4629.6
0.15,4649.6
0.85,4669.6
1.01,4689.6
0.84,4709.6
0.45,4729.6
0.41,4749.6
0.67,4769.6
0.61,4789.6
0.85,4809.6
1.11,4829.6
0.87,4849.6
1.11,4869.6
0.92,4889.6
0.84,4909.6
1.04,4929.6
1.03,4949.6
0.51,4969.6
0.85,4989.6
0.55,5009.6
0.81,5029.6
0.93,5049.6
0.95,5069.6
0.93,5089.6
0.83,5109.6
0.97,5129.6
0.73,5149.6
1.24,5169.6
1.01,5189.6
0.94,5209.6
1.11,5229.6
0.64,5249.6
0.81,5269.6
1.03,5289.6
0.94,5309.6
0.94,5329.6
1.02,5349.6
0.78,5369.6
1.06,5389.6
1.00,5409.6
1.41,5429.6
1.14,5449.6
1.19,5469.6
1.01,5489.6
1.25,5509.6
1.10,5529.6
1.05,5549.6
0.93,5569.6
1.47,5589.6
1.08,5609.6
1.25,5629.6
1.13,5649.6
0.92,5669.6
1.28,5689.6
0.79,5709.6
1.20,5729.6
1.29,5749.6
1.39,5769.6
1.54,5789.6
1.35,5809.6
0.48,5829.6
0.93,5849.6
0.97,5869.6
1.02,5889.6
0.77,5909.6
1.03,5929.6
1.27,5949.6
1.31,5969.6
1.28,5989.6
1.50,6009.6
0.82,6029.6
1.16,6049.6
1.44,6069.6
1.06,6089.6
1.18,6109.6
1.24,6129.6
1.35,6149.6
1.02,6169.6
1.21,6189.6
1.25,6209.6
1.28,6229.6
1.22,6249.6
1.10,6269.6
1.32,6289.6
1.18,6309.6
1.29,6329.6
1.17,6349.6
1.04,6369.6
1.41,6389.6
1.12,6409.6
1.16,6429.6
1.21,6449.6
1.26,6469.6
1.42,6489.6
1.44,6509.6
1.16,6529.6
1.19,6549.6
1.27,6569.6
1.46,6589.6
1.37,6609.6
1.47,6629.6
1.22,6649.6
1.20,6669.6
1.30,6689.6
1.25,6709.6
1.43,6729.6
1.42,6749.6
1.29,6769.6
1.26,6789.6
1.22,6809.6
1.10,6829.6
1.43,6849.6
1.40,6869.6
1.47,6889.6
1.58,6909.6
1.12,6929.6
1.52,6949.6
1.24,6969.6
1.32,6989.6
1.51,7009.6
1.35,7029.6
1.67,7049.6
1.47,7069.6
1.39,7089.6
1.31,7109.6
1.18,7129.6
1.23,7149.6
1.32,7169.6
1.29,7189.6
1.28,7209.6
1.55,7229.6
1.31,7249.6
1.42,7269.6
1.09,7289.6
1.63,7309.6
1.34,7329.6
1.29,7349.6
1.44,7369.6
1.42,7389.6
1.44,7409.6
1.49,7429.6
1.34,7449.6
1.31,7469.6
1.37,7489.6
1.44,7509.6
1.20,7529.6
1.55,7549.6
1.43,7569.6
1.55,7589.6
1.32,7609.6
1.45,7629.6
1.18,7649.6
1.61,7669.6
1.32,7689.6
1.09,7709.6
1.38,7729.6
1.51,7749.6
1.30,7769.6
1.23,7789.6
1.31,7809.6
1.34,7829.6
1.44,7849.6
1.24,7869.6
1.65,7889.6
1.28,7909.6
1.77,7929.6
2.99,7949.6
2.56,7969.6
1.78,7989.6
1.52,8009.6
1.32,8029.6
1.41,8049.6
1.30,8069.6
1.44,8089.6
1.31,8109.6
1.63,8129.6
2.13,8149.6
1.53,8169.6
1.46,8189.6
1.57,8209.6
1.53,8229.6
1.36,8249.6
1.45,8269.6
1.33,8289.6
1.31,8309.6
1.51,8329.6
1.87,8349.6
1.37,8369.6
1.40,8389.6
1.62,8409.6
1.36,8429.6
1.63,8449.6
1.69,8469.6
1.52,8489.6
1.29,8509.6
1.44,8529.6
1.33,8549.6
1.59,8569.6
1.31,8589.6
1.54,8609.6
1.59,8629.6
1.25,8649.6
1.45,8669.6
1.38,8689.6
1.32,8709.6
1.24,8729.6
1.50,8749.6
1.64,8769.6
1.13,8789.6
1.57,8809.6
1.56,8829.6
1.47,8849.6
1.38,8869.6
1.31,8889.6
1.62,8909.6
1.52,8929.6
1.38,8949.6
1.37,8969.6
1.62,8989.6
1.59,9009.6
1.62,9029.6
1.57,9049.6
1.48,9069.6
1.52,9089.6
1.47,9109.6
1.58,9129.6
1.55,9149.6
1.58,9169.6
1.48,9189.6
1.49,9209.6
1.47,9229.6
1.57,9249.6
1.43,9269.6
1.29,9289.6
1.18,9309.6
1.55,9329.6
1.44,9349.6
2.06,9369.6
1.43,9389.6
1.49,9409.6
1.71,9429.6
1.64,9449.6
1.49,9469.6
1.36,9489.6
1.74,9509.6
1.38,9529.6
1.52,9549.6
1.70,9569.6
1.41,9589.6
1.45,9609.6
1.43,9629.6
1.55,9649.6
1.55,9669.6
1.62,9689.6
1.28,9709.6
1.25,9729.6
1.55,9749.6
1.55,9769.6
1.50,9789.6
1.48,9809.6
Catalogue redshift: 0.211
